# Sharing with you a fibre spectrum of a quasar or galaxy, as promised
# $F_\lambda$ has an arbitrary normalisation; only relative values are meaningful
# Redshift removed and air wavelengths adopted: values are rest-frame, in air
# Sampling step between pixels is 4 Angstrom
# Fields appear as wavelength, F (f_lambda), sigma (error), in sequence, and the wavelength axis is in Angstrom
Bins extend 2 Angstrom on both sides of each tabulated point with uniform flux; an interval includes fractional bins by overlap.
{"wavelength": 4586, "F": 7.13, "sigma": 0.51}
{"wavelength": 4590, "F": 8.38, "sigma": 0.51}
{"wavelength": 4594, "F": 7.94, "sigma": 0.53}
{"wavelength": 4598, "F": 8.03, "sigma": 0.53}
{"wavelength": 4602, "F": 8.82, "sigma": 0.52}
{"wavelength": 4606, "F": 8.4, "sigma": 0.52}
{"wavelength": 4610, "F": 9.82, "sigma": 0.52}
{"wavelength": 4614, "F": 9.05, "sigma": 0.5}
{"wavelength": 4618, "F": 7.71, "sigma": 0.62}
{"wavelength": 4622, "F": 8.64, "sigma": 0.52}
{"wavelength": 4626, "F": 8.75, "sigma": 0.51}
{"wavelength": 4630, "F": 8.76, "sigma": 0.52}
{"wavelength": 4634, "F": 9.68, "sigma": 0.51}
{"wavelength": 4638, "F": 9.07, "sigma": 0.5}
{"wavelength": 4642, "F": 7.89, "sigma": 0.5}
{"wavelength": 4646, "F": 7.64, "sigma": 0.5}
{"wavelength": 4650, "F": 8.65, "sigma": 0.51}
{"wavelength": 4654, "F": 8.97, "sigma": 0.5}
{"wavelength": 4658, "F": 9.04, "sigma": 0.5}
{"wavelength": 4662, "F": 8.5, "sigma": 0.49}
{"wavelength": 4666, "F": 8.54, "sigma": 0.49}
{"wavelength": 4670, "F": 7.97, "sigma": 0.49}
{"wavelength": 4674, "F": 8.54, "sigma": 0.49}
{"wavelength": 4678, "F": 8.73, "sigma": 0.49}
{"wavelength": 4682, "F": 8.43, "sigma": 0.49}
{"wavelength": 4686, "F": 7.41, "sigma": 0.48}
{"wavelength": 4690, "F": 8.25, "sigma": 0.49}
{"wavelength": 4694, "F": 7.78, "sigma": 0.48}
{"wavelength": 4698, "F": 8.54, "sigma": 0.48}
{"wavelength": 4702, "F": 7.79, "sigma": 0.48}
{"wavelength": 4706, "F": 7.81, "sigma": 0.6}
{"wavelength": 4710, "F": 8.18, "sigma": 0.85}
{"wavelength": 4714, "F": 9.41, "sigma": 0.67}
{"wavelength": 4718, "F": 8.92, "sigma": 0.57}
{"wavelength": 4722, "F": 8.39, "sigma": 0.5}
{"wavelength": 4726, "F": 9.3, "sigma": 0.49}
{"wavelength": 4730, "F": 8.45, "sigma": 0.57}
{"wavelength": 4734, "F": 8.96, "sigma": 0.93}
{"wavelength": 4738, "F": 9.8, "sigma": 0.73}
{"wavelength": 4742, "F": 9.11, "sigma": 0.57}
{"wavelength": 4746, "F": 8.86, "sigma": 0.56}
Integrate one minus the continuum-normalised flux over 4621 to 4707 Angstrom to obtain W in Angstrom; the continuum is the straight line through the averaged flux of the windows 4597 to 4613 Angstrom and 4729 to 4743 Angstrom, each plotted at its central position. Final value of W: 5.1 Angstrom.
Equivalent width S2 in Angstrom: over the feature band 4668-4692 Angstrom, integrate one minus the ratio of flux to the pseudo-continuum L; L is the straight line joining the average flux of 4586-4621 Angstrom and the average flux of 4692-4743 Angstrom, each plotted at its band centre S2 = 1.0 Angstrom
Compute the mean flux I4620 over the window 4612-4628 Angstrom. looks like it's 8.54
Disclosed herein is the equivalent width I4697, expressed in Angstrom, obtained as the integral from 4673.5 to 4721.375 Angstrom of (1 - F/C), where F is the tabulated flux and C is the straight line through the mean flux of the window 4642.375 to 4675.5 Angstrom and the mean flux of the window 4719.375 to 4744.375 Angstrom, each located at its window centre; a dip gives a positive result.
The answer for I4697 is 2.35 Angstrom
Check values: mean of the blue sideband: 8.45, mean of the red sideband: 9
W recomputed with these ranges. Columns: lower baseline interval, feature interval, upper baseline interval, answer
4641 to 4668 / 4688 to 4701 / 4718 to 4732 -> 0.7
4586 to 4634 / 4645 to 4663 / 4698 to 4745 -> 0.0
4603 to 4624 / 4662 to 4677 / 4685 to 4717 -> 0.0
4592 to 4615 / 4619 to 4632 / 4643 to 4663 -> -0.1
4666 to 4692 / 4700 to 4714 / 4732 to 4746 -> 0.9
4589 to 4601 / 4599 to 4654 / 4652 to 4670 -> -1.9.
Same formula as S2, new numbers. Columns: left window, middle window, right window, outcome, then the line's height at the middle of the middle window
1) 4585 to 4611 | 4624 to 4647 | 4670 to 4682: -0.70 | 8.42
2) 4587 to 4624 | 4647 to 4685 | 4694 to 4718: -0.61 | 8.41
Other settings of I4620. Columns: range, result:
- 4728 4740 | 9.07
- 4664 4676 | 8.35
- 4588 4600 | 8.12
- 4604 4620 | 8.75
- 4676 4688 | 8.19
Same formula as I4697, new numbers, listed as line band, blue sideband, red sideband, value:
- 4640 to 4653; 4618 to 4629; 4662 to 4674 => 0.5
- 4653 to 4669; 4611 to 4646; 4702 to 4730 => -0.1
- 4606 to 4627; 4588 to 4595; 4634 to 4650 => -1.1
